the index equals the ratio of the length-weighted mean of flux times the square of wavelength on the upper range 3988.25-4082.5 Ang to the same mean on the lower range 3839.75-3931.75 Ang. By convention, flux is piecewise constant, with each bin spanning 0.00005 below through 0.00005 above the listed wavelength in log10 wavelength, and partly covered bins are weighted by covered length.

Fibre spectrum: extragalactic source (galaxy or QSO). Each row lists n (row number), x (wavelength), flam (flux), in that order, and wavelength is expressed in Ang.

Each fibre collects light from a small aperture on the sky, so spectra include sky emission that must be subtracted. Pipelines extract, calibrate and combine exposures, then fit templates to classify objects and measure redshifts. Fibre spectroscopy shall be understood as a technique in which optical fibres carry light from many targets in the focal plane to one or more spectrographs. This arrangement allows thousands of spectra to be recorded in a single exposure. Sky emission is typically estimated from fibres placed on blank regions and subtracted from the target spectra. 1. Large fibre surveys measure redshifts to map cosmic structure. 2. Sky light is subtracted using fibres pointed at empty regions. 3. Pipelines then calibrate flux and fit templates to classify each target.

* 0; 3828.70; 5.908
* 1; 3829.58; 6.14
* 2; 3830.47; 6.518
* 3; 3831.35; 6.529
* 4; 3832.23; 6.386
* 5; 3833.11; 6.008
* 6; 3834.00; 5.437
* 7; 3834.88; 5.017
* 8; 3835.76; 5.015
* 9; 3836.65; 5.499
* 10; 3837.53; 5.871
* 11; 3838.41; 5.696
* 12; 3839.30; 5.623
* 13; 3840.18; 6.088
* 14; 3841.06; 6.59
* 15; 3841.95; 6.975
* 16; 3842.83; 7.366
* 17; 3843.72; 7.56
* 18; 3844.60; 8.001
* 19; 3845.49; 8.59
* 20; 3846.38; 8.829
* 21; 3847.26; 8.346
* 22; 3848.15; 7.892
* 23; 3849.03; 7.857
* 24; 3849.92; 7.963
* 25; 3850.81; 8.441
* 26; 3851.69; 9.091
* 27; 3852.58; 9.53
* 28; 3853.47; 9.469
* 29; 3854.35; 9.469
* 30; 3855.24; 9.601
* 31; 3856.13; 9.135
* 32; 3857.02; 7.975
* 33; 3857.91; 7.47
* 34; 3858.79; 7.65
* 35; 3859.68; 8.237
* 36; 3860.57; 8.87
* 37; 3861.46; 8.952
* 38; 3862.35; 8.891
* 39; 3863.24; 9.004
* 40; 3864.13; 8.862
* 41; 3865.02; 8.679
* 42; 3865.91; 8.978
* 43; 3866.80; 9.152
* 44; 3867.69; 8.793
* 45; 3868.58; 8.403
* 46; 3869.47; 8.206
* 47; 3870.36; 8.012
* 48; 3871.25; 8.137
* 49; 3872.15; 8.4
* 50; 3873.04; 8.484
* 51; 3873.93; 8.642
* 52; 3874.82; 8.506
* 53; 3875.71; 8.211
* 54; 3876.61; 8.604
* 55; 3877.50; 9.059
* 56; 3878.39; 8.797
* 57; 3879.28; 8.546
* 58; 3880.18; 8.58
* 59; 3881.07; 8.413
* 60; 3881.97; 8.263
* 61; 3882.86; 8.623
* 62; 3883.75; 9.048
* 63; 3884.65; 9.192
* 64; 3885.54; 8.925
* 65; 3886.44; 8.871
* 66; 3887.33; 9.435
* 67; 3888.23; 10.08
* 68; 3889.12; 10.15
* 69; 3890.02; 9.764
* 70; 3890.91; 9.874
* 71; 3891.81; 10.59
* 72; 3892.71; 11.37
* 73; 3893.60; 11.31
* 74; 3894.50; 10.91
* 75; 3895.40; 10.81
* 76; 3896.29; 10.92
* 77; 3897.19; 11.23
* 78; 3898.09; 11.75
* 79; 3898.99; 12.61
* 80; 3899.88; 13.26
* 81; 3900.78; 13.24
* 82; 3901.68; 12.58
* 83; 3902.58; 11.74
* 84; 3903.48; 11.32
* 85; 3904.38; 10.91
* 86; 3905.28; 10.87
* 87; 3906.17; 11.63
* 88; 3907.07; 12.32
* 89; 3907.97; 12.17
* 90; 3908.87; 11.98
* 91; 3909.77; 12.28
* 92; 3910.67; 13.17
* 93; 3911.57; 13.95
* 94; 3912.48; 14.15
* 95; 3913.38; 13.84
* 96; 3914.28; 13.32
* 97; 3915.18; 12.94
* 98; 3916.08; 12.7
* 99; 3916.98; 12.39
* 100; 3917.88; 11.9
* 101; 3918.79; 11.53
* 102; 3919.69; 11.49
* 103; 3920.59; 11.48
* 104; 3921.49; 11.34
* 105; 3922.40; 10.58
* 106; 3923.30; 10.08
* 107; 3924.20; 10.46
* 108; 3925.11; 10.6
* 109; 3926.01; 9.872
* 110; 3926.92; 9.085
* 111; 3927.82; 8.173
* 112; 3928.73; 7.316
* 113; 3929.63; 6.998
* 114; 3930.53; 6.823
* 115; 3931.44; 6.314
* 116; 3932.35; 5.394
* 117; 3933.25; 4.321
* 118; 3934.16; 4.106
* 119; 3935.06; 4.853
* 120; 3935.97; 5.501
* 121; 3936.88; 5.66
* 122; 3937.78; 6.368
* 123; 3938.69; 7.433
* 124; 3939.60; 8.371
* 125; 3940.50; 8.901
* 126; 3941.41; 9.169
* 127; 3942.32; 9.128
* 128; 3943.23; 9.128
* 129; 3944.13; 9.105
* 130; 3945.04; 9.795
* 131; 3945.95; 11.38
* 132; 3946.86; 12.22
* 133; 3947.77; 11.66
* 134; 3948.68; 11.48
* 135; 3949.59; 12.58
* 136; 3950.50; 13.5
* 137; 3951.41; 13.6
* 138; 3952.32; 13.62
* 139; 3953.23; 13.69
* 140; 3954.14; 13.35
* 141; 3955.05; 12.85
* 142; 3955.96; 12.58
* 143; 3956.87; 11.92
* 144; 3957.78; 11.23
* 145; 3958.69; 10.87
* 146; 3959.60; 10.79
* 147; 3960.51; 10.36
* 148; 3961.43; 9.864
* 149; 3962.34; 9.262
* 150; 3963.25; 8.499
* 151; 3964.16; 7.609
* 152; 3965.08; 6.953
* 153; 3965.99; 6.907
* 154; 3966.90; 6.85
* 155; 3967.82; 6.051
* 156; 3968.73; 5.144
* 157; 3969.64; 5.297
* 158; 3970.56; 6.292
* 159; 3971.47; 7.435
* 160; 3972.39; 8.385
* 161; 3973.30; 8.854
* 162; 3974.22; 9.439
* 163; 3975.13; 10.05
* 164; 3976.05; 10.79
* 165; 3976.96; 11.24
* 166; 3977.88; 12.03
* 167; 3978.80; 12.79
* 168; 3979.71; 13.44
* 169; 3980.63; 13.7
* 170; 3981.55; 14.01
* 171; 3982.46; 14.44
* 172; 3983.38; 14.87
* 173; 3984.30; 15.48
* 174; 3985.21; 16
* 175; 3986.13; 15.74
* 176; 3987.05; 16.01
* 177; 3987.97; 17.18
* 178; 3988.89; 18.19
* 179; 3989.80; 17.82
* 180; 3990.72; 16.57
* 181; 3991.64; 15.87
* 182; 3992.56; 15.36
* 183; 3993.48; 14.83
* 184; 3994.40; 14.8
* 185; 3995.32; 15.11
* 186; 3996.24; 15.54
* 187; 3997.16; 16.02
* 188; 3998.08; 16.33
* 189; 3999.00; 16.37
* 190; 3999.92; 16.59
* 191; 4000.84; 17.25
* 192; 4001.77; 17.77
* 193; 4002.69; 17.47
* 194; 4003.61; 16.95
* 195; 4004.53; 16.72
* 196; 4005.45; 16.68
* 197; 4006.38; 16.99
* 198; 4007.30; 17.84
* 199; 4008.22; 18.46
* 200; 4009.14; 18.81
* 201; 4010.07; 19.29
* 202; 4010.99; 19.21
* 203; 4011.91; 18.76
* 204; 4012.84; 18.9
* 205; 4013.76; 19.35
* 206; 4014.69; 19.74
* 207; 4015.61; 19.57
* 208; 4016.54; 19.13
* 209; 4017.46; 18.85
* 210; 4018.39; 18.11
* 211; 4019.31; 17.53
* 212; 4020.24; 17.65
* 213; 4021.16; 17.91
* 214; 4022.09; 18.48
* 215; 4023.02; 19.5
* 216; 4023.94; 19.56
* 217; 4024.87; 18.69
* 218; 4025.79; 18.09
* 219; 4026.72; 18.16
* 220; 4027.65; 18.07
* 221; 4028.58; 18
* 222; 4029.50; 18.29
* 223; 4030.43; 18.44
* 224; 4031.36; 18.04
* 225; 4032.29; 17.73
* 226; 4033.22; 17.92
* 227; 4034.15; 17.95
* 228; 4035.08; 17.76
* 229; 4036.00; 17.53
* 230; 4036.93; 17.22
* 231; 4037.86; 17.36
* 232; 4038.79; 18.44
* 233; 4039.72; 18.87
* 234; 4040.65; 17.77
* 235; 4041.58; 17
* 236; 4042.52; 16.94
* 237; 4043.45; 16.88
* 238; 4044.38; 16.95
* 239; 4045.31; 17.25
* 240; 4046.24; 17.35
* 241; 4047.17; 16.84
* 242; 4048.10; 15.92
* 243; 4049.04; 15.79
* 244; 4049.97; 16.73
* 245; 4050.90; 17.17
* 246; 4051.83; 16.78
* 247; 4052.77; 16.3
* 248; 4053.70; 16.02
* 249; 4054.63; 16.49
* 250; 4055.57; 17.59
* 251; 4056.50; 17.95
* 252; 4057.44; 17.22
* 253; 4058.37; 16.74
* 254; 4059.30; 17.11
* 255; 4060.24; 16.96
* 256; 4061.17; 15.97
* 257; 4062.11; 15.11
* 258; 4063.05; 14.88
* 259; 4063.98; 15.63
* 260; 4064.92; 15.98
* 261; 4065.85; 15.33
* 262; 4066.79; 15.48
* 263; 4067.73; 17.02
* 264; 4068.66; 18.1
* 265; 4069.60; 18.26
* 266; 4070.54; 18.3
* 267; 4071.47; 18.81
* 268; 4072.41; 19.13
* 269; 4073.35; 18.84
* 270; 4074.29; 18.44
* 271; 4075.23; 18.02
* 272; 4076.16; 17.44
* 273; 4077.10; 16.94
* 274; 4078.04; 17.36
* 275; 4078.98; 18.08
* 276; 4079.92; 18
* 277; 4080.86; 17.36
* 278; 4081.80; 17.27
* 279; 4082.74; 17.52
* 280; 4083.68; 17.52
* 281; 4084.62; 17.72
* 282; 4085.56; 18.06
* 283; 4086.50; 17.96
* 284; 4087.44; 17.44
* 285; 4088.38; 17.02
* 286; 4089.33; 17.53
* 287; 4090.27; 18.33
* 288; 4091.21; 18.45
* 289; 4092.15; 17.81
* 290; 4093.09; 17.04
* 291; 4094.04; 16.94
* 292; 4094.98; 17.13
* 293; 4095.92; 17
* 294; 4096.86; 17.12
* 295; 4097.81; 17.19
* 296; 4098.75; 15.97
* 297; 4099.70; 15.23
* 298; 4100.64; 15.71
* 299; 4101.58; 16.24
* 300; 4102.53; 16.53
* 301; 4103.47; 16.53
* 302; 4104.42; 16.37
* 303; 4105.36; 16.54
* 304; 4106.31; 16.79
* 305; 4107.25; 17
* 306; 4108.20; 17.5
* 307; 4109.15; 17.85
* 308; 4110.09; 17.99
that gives 1.9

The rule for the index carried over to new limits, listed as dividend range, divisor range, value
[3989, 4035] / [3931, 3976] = 2.01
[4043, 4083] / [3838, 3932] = 1.93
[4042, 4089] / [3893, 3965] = 1.74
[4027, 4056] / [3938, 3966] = 1.71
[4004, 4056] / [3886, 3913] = 1.65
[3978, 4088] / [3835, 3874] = 2.35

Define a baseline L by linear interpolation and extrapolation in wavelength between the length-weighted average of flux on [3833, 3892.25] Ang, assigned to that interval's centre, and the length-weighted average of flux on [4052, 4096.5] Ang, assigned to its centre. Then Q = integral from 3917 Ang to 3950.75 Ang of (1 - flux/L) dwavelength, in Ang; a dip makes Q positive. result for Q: 6.7 Ang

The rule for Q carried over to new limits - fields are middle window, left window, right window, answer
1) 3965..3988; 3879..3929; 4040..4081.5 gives 4.9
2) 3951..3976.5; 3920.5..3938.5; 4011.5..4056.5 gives 2.9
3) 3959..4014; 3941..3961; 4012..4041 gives 4.9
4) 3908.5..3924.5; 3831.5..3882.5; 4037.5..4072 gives -2.4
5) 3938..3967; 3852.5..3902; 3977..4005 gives 6.5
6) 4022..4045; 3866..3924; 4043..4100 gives -3.3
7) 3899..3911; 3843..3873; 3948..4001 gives -2.4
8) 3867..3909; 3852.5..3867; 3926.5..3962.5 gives -4.6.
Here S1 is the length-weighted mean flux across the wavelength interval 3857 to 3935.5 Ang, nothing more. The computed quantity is 9.85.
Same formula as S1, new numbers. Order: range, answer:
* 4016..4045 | 18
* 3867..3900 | 9.5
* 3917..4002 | 11.1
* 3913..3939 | 9.06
